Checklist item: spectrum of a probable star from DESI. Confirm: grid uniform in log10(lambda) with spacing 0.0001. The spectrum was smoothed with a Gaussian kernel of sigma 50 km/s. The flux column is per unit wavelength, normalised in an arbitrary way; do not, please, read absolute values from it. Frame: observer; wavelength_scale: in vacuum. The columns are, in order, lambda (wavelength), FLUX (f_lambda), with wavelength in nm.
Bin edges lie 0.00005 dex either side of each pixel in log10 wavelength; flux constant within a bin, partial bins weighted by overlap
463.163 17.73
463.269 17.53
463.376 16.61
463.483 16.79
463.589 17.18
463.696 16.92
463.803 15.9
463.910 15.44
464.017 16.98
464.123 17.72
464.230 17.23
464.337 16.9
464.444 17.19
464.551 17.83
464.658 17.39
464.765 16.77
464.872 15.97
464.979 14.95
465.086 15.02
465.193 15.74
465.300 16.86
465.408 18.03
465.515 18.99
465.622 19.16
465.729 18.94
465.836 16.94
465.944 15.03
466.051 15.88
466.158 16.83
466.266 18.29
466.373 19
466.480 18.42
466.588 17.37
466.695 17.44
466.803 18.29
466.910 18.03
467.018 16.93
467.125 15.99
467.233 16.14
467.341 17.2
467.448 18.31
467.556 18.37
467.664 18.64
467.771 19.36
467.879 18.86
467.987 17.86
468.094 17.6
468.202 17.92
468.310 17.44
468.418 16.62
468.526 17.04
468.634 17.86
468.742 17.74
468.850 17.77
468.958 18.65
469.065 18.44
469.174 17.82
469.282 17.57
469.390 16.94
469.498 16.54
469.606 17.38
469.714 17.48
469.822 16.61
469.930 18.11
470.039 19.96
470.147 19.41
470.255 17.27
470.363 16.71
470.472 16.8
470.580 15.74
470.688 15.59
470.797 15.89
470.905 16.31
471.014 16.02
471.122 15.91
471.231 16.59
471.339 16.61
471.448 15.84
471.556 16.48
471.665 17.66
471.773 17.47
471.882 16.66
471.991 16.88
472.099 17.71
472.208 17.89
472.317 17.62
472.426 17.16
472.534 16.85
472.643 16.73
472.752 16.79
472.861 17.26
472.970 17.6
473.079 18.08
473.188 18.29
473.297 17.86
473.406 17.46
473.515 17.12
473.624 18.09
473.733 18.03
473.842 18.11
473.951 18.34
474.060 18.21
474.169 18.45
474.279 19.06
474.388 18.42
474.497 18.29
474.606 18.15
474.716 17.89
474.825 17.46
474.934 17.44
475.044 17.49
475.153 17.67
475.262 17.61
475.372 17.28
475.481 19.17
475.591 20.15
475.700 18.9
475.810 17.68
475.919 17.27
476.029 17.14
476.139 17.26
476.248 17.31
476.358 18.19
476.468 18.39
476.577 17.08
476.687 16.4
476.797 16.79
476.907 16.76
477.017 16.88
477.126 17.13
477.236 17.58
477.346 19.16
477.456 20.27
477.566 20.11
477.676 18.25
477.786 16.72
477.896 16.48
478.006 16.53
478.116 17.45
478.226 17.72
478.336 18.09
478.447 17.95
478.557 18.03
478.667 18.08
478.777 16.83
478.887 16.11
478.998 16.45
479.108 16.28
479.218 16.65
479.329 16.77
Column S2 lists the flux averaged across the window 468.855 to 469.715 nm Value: 17.6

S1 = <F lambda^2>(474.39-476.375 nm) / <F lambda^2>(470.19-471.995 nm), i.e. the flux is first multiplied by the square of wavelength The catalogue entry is 1.1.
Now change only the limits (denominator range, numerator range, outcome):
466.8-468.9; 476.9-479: 1.04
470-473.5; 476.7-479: 1.06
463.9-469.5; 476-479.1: 1.05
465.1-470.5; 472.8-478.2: 1.05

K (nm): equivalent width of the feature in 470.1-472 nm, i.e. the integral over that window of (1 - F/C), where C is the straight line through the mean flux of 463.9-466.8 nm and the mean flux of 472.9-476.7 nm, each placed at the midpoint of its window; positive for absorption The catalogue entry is 0.107 nm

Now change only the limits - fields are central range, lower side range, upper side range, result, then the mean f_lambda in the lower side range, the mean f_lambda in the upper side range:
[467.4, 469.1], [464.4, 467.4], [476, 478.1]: -0.08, 17.2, 17.6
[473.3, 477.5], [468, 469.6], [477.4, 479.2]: -0.08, 17.6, 17.6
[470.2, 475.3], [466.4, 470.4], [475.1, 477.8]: 0.15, 17.7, 17.9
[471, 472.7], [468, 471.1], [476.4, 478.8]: 0.05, 17.3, 17.7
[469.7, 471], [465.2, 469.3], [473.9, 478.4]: 0.05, 17.7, 17.9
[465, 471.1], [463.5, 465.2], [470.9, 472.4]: -0.25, 16.6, 16.9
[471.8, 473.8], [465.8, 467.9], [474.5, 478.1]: 0.03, 17.5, 17.8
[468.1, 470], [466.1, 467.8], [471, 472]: -0.03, 17.8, 16.6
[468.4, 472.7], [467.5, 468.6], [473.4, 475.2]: 0.19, 18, 18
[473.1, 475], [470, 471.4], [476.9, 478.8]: -0.08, 16.8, 17.8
